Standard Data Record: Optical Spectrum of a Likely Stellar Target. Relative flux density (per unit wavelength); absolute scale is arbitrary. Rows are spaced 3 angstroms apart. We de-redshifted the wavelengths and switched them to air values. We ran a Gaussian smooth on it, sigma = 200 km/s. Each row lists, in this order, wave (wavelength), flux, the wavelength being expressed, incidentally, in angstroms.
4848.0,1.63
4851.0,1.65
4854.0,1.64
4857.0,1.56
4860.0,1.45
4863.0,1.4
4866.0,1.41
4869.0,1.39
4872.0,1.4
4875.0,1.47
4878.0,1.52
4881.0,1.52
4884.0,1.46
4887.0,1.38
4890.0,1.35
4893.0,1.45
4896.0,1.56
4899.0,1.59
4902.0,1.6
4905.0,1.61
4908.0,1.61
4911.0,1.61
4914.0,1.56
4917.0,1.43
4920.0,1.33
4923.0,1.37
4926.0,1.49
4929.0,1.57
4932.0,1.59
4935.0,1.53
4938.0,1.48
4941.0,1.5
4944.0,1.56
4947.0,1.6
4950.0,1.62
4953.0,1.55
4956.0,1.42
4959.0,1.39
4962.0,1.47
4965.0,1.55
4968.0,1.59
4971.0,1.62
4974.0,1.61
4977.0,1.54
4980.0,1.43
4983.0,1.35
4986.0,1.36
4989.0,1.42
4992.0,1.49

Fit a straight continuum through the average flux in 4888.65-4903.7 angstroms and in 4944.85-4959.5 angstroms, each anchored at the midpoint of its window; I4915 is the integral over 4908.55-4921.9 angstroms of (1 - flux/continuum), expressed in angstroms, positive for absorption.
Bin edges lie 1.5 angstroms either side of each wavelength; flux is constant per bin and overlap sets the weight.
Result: 0.26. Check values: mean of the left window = 1.51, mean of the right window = 1.53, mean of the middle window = 1.49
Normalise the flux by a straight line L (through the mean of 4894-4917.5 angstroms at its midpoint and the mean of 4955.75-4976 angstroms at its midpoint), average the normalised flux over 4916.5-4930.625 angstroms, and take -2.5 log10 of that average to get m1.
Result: 0.09 mag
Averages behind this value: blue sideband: 1.57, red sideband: 1.53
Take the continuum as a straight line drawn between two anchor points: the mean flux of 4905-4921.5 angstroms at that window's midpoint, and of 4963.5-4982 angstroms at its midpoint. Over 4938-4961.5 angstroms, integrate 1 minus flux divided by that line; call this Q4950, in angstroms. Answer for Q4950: 0.3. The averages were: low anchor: 1.52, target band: 1.52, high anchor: 1.55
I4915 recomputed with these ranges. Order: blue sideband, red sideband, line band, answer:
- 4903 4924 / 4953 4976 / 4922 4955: -0.4 angstroms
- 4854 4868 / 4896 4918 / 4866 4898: 1.5 angstroms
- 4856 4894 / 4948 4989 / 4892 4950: -2.5 angstroms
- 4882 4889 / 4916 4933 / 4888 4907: -1.2 angstroms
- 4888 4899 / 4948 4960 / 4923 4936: -0.3 angstroms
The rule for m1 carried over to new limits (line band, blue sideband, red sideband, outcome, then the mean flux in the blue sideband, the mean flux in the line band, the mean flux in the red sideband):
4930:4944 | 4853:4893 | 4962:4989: -0.03 mag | 1.46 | 1.53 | 1.5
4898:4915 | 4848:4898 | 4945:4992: -0.08 mag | 1.48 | 1.6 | 1.5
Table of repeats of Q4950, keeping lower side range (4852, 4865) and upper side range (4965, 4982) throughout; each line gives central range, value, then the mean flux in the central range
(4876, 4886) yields 0.2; 1.49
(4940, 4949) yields -0.1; 1.56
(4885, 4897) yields 0.7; 1.43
